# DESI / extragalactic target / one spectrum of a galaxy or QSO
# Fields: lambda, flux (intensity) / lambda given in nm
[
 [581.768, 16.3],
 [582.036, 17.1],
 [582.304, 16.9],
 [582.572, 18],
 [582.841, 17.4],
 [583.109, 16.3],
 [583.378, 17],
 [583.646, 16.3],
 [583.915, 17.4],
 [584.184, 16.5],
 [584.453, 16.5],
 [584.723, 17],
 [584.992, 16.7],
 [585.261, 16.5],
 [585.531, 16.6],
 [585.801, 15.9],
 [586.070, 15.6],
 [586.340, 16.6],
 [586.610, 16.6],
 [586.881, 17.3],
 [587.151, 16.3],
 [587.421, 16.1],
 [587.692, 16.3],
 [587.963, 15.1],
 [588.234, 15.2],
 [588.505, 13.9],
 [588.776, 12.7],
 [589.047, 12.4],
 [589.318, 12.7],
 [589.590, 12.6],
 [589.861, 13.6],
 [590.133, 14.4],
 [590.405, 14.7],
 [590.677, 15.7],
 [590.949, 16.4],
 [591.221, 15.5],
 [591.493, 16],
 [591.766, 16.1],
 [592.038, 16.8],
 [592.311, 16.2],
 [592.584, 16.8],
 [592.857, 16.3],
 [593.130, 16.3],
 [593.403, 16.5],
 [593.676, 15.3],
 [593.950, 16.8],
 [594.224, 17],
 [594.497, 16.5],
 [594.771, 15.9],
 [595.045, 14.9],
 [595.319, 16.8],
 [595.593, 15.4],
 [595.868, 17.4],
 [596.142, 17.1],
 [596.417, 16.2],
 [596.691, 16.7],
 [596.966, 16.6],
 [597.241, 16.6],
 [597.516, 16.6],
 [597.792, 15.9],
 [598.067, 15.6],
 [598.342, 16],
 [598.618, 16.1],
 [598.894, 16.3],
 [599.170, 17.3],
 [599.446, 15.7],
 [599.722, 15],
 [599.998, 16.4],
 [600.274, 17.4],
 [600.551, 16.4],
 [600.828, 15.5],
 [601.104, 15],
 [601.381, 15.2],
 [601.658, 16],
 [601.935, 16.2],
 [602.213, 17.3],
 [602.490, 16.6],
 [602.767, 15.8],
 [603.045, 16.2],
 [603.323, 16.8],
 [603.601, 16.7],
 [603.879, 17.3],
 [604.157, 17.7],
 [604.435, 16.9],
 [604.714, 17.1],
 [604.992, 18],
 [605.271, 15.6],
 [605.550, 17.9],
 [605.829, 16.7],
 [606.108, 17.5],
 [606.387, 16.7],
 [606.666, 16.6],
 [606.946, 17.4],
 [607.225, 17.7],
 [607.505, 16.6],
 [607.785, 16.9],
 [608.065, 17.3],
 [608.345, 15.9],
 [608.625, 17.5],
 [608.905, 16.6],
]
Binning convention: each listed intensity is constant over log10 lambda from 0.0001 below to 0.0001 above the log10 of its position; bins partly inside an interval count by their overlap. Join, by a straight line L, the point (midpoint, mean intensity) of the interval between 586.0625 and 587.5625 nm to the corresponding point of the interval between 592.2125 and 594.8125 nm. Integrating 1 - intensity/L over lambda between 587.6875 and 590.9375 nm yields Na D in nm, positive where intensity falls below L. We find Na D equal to 0.462 nm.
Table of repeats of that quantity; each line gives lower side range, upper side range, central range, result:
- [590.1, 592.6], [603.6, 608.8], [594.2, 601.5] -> 0.088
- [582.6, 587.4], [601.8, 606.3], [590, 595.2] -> 0.226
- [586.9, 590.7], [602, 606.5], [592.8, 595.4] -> -0.156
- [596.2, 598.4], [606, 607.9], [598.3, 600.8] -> 0.034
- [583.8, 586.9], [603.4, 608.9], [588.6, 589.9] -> 0.303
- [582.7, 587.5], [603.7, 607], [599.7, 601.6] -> 0.121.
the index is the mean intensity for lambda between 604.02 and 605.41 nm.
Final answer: 17.1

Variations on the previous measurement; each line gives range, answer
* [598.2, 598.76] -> 16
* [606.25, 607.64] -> 17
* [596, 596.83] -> 16.7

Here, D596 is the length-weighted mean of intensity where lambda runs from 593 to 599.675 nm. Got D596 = 16.3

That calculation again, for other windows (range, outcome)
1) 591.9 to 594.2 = 16.4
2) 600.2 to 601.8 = 15.9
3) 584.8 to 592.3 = 15.4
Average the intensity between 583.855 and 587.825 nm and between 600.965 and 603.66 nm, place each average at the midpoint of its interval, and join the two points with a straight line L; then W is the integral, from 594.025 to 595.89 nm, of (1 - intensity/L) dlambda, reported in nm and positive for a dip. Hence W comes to 0.01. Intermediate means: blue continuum 16.5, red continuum 16.2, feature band 16.2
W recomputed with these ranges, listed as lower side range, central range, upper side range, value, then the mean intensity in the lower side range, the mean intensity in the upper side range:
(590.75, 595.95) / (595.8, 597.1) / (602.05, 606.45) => -0.03 nm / 16.2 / 16.9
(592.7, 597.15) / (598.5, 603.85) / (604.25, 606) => 0.18 nm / 16.4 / 17.1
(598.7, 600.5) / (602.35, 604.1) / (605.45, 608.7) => 0.01 nm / 16.3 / 17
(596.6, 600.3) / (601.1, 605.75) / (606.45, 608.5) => -0.01 nm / 16.3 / 16.9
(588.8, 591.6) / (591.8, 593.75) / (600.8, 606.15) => -0.21 nm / 14.3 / 16.6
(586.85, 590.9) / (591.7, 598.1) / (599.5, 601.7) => -0.48 nm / 14.6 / 15.9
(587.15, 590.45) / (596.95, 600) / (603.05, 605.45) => -0.04 nm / 14.2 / 17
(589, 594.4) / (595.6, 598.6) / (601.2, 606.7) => -0.07 nm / 15.5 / 16.7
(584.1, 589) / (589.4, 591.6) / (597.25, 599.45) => 0.17 nm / 15.9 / 16.2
